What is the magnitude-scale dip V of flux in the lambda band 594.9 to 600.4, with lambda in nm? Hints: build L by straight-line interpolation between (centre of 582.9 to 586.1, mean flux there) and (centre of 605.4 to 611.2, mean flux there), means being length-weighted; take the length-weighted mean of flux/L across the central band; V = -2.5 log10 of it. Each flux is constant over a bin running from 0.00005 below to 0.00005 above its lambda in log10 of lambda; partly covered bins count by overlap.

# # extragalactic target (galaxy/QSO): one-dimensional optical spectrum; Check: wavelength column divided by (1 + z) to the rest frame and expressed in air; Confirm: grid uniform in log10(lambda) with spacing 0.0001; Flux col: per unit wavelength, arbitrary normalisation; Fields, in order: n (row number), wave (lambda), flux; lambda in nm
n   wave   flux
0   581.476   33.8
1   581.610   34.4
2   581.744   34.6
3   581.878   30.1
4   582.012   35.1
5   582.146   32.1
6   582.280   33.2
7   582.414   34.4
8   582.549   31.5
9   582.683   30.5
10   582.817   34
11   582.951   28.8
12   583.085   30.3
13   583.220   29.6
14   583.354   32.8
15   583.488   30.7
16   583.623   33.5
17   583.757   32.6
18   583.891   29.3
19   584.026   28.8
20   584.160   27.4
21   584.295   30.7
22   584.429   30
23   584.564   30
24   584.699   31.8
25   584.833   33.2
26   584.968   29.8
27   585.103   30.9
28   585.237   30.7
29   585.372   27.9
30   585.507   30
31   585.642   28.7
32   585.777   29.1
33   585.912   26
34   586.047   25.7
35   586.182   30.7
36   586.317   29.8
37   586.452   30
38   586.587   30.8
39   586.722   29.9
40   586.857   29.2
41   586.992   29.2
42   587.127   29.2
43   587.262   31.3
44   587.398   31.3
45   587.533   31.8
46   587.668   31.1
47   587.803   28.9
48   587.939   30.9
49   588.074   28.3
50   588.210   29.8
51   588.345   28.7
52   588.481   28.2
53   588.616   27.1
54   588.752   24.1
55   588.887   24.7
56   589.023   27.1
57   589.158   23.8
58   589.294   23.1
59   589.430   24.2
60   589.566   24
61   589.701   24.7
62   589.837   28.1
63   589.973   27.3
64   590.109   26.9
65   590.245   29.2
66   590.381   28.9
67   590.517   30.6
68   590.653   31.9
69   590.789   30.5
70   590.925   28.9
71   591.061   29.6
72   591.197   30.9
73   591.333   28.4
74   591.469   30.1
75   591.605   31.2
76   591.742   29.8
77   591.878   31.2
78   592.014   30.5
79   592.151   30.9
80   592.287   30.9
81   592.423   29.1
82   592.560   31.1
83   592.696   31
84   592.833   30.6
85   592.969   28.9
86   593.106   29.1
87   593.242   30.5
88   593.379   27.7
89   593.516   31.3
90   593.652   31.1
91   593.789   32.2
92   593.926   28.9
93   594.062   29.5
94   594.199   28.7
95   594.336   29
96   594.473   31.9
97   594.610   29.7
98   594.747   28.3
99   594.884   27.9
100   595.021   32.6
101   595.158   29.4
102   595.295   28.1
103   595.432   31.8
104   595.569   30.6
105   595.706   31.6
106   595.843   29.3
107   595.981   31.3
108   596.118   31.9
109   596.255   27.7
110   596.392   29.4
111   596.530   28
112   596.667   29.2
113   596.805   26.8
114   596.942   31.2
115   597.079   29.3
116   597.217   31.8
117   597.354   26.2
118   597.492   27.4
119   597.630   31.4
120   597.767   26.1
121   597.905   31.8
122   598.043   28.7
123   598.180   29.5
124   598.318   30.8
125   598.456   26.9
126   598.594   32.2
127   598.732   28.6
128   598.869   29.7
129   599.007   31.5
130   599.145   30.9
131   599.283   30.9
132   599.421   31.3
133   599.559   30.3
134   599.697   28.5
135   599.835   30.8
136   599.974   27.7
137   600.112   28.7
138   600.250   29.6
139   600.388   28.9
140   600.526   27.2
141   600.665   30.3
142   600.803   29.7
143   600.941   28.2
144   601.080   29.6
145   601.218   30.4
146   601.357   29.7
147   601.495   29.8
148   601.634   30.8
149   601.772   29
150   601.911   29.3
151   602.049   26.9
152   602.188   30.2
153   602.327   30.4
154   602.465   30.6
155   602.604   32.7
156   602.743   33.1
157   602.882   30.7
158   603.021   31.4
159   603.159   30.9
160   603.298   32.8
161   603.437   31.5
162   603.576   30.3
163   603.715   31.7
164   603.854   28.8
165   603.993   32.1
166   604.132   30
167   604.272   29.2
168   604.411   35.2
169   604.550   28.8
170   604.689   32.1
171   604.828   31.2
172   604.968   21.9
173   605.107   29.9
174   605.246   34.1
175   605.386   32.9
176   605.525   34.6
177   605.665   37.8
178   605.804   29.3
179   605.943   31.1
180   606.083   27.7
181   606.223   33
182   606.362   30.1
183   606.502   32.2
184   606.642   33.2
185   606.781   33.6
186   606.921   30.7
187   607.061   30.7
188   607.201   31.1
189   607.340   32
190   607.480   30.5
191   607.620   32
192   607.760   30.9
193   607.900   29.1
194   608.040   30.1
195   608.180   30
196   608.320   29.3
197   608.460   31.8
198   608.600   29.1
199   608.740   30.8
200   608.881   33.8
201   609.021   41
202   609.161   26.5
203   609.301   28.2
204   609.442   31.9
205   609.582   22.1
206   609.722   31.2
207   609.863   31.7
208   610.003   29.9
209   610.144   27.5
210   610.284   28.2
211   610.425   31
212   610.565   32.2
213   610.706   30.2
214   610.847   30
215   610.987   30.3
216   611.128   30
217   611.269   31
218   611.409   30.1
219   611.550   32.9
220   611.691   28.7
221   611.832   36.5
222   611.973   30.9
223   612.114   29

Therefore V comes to 0.03 mag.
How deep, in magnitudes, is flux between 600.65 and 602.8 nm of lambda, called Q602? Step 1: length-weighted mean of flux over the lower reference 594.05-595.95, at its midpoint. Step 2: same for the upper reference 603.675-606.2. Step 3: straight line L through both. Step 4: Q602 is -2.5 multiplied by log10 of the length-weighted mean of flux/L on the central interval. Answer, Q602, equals 0.023 mag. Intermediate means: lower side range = 29.9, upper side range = 31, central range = 30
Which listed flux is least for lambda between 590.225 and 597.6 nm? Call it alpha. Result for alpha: 26.2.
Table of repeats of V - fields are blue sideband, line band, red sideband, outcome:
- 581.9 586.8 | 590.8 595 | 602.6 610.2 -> 0.03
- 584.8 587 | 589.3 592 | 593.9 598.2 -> 0.03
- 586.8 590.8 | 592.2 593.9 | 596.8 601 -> -0.06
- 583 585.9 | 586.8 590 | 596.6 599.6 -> 0.09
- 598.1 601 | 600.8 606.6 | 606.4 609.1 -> 0.00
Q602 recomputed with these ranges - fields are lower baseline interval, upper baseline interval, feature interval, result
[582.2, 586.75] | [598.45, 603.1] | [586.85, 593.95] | 0.04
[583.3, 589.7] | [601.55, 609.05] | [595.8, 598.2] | 0.03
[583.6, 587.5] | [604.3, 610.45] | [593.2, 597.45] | 0.02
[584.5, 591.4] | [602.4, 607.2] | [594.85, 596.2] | -0.02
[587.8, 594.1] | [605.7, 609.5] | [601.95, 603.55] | -0.02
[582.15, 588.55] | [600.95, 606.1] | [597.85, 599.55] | 0.01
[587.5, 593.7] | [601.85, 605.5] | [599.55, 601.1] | 0.04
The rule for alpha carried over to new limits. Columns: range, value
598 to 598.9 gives 26.9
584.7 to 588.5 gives 25.7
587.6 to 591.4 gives 23.1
